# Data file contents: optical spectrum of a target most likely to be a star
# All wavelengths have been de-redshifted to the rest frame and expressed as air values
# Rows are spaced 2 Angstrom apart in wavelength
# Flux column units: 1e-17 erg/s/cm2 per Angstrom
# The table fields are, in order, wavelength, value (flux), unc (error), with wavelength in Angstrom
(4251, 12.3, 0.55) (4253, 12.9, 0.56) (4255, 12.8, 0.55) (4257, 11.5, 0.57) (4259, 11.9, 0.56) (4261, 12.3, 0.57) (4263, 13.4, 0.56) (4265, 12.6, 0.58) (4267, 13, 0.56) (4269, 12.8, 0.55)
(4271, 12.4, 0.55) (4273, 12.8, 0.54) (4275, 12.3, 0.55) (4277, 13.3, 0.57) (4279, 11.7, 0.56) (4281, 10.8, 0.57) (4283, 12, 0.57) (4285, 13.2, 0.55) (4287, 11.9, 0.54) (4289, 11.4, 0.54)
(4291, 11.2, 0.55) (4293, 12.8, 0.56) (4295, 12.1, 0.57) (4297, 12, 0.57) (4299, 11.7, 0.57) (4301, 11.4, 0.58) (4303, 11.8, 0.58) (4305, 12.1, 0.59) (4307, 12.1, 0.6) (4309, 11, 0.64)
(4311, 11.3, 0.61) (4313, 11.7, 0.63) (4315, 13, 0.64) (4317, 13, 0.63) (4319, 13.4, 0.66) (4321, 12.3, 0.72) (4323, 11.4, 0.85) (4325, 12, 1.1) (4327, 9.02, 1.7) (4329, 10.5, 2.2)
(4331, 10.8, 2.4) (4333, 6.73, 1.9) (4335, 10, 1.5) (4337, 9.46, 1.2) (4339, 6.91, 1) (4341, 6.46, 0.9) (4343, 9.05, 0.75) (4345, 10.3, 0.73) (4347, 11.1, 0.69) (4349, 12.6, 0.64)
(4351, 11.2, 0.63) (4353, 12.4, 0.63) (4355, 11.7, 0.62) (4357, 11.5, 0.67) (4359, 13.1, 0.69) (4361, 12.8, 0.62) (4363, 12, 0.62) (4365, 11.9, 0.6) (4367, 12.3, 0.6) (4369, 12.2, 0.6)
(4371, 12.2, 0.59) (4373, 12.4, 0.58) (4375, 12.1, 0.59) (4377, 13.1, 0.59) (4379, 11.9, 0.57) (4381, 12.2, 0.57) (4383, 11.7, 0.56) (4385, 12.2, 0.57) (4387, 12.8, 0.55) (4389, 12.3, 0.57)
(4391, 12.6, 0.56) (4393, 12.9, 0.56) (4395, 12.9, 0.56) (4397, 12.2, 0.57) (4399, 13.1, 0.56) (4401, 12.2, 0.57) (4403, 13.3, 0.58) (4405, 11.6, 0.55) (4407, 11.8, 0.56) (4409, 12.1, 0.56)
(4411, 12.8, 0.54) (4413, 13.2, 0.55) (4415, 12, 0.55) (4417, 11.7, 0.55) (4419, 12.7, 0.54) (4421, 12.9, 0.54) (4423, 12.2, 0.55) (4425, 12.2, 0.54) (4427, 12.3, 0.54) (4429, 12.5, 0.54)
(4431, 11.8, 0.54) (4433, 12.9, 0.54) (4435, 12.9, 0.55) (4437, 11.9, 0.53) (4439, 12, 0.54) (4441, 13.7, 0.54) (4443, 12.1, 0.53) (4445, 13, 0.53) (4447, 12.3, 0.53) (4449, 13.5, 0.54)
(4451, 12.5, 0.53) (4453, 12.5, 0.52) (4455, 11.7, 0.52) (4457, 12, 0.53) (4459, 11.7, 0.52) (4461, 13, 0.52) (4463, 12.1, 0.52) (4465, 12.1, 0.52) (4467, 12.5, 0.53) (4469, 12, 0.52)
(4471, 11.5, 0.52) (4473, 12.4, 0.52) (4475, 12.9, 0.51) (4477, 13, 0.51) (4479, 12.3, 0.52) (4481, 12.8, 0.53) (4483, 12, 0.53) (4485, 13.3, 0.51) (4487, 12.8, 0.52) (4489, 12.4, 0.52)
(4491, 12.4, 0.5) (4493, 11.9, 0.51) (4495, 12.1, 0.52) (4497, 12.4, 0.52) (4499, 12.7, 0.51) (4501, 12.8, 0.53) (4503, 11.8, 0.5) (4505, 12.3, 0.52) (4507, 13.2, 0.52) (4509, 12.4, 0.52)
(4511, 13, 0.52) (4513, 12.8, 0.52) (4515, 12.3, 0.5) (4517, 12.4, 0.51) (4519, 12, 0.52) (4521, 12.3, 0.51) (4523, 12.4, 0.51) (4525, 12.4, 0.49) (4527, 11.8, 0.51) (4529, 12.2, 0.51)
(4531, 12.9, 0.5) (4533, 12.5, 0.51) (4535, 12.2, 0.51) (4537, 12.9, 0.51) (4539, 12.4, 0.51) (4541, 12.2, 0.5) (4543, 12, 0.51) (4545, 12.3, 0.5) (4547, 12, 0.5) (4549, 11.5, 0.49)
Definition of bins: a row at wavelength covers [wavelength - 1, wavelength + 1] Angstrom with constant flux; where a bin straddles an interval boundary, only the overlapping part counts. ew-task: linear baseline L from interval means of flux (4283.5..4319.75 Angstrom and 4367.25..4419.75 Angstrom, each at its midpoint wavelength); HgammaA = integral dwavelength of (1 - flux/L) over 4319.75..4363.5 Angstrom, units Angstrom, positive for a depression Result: 5.72 Angstrom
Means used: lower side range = 12.1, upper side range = 12.4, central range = 10.6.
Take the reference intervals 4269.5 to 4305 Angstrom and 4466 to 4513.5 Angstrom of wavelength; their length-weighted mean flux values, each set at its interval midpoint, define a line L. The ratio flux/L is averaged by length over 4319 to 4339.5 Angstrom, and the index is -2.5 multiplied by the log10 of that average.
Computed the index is 0.19 mag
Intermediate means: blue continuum 12.1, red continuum 12.5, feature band 10.2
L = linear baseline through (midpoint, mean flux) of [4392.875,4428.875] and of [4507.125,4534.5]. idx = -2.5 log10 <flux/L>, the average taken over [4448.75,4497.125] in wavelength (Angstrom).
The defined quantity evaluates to 0.01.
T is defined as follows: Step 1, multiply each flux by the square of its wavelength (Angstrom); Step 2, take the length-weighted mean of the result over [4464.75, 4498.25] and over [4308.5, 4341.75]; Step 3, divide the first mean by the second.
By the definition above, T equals 1.3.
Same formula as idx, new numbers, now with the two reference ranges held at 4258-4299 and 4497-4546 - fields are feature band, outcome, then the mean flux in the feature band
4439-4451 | -0.04 mag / 12.8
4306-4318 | 0.03 mag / 12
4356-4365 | 0.00 mag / 12.3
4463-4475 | 0.02 mag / 12.2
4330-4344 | 0.40 mag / 8.49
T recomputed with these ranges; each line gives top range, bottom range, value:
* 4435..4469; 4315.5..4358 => 1.24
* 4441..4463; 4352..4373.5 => 1.06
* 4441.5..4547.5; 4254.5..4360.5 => 1.17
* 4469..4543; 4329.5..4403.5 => 1.15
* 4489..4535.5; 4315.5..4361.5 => 1.25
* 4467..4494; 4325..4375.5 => 1.22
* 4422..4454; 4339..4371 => 1.15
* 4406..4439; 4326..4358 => 1.28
